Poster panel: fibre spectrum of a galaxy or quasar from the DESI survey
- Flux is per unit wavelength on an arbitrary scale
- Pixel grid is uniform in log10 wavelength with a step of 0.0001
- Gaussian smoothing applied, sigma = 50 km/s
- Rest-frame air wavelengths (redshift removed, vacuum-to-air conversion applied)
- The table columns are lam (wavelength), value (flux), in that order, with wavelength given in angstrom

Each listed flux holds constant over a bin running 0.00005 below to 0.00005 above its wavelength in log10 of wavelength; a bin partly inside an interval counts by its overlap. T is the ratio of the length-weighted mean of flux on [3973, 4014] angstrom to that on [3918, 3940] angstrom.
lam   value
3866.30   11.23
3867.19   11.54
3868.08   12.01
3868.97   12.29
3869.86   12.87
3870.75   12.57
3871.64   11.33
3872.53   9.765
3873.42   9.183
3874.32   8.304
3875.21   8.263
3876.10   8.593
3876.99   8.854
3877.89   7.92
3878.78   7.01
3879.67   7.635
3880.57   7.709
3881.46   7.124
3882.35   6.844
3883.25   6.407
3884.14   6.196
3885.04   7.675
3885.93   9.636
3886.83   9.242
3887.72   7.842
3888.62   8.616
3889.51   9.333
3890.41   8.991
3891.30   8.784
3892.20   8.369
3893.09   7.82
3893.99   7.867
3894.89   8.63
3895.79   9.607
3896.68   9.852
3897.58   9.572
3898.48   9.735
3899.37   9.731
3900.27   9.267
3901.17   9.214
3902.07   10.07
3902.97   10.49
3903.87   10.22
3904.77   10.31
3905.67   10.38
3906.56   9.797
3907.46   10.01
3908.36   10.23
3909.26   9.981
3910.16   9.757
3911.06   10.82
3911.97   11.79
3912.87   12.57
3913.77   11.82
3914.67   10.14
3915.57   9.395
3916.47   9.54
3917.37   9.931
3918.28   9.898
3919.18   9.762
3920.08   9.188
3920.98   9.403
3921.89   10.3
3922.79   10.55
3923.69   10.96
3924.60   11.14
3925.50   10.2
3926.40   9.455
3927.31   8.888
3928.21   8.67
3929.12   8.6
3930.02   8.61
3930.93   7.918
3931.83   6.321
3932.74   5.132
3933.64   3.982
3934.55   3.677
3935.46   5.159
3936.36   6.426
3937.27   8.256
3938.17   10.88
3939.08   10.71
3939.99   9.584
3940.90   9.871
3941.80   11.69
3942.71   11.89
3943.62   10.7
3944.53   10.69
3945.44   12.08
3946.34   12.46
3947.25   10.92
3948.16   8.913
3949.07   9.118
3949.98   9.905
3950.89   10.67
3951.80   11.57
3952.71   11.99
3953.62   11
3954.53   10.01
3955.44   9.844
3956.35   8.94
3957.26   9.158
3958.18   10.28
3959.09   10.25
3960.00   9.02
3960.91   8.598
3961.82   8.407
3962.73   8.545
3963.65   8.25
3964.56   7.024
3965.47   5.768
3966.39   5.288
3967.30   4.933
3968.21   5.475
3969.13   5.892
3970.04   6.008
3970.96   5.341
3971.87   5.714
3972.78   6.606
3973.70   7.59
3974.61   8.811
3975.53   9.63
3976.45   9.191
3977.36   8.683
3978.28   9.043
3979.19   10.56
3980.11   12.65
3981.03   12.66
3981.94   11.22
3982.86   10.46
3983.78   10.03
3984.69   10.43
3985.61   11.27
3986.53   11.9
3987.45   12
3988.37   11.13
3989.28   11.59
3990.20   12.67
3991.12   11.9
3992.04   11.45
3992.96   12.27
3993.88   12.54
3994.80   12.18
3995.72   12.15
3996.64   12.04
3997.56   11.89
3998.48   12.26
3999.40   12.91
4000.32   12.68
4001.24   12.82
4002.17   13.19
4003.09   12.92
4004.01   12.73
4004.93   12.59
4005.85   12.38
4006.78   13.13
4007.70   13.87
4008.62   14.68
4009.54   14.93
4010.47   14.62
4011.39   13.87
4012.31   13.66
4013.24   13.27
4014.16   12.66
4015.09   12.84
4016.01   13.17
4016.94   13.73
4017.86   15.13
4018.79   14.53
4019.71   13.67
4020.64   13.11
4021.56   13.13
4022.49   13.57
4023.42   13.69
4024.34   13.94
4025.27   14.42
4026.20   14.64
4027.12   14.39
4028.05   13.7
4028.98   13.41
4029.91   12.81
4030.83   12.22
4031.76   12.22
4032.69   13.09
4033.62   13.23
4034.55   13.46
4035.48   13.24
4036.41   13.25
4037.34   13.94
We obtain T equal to 1.40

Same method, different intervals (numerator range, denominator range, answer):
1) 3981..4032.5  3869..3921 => 1.37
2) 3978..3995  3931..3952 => 1.26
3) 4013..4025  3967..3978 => 1.93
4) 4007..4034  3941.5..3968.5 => 1.44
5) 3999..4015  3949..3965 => 1.39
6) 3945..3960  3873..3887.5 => 1.32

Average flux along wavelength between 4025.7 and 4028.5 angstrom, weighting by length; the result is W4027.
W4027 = 14.3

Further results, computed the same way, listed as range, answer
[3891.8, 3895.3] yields 8.16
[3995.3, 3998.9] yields 12.1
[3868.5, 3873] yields 11.8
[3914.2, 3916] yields 9.81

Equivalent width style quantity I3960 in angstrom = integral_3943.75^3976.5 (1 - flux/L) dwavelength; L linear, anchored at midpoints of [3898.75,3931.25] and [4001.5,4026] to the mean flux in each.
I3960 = 8.0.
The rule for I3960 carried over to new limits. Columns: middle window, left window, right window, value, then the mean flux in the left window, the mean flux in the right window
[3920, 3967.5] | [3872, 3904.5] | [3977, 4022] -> 6.4 angstrom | 8.64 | 12.5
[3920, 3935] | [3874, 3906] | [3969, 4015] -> 1.9 angstrom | 8.67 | 11.4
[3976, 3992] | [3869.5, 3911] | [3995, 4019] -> 1.8 angstrom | 9.09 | 13.2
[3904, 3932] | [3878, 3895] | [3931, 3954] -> -3.9 angstrom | 7.97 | 9.32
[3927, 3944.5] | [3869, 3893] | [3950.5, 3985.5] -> 1.0 angstrom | 8.71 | 8.85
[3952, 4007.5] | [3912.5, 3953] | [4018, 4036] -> 6.8 angstrom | 9.53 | 13.5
